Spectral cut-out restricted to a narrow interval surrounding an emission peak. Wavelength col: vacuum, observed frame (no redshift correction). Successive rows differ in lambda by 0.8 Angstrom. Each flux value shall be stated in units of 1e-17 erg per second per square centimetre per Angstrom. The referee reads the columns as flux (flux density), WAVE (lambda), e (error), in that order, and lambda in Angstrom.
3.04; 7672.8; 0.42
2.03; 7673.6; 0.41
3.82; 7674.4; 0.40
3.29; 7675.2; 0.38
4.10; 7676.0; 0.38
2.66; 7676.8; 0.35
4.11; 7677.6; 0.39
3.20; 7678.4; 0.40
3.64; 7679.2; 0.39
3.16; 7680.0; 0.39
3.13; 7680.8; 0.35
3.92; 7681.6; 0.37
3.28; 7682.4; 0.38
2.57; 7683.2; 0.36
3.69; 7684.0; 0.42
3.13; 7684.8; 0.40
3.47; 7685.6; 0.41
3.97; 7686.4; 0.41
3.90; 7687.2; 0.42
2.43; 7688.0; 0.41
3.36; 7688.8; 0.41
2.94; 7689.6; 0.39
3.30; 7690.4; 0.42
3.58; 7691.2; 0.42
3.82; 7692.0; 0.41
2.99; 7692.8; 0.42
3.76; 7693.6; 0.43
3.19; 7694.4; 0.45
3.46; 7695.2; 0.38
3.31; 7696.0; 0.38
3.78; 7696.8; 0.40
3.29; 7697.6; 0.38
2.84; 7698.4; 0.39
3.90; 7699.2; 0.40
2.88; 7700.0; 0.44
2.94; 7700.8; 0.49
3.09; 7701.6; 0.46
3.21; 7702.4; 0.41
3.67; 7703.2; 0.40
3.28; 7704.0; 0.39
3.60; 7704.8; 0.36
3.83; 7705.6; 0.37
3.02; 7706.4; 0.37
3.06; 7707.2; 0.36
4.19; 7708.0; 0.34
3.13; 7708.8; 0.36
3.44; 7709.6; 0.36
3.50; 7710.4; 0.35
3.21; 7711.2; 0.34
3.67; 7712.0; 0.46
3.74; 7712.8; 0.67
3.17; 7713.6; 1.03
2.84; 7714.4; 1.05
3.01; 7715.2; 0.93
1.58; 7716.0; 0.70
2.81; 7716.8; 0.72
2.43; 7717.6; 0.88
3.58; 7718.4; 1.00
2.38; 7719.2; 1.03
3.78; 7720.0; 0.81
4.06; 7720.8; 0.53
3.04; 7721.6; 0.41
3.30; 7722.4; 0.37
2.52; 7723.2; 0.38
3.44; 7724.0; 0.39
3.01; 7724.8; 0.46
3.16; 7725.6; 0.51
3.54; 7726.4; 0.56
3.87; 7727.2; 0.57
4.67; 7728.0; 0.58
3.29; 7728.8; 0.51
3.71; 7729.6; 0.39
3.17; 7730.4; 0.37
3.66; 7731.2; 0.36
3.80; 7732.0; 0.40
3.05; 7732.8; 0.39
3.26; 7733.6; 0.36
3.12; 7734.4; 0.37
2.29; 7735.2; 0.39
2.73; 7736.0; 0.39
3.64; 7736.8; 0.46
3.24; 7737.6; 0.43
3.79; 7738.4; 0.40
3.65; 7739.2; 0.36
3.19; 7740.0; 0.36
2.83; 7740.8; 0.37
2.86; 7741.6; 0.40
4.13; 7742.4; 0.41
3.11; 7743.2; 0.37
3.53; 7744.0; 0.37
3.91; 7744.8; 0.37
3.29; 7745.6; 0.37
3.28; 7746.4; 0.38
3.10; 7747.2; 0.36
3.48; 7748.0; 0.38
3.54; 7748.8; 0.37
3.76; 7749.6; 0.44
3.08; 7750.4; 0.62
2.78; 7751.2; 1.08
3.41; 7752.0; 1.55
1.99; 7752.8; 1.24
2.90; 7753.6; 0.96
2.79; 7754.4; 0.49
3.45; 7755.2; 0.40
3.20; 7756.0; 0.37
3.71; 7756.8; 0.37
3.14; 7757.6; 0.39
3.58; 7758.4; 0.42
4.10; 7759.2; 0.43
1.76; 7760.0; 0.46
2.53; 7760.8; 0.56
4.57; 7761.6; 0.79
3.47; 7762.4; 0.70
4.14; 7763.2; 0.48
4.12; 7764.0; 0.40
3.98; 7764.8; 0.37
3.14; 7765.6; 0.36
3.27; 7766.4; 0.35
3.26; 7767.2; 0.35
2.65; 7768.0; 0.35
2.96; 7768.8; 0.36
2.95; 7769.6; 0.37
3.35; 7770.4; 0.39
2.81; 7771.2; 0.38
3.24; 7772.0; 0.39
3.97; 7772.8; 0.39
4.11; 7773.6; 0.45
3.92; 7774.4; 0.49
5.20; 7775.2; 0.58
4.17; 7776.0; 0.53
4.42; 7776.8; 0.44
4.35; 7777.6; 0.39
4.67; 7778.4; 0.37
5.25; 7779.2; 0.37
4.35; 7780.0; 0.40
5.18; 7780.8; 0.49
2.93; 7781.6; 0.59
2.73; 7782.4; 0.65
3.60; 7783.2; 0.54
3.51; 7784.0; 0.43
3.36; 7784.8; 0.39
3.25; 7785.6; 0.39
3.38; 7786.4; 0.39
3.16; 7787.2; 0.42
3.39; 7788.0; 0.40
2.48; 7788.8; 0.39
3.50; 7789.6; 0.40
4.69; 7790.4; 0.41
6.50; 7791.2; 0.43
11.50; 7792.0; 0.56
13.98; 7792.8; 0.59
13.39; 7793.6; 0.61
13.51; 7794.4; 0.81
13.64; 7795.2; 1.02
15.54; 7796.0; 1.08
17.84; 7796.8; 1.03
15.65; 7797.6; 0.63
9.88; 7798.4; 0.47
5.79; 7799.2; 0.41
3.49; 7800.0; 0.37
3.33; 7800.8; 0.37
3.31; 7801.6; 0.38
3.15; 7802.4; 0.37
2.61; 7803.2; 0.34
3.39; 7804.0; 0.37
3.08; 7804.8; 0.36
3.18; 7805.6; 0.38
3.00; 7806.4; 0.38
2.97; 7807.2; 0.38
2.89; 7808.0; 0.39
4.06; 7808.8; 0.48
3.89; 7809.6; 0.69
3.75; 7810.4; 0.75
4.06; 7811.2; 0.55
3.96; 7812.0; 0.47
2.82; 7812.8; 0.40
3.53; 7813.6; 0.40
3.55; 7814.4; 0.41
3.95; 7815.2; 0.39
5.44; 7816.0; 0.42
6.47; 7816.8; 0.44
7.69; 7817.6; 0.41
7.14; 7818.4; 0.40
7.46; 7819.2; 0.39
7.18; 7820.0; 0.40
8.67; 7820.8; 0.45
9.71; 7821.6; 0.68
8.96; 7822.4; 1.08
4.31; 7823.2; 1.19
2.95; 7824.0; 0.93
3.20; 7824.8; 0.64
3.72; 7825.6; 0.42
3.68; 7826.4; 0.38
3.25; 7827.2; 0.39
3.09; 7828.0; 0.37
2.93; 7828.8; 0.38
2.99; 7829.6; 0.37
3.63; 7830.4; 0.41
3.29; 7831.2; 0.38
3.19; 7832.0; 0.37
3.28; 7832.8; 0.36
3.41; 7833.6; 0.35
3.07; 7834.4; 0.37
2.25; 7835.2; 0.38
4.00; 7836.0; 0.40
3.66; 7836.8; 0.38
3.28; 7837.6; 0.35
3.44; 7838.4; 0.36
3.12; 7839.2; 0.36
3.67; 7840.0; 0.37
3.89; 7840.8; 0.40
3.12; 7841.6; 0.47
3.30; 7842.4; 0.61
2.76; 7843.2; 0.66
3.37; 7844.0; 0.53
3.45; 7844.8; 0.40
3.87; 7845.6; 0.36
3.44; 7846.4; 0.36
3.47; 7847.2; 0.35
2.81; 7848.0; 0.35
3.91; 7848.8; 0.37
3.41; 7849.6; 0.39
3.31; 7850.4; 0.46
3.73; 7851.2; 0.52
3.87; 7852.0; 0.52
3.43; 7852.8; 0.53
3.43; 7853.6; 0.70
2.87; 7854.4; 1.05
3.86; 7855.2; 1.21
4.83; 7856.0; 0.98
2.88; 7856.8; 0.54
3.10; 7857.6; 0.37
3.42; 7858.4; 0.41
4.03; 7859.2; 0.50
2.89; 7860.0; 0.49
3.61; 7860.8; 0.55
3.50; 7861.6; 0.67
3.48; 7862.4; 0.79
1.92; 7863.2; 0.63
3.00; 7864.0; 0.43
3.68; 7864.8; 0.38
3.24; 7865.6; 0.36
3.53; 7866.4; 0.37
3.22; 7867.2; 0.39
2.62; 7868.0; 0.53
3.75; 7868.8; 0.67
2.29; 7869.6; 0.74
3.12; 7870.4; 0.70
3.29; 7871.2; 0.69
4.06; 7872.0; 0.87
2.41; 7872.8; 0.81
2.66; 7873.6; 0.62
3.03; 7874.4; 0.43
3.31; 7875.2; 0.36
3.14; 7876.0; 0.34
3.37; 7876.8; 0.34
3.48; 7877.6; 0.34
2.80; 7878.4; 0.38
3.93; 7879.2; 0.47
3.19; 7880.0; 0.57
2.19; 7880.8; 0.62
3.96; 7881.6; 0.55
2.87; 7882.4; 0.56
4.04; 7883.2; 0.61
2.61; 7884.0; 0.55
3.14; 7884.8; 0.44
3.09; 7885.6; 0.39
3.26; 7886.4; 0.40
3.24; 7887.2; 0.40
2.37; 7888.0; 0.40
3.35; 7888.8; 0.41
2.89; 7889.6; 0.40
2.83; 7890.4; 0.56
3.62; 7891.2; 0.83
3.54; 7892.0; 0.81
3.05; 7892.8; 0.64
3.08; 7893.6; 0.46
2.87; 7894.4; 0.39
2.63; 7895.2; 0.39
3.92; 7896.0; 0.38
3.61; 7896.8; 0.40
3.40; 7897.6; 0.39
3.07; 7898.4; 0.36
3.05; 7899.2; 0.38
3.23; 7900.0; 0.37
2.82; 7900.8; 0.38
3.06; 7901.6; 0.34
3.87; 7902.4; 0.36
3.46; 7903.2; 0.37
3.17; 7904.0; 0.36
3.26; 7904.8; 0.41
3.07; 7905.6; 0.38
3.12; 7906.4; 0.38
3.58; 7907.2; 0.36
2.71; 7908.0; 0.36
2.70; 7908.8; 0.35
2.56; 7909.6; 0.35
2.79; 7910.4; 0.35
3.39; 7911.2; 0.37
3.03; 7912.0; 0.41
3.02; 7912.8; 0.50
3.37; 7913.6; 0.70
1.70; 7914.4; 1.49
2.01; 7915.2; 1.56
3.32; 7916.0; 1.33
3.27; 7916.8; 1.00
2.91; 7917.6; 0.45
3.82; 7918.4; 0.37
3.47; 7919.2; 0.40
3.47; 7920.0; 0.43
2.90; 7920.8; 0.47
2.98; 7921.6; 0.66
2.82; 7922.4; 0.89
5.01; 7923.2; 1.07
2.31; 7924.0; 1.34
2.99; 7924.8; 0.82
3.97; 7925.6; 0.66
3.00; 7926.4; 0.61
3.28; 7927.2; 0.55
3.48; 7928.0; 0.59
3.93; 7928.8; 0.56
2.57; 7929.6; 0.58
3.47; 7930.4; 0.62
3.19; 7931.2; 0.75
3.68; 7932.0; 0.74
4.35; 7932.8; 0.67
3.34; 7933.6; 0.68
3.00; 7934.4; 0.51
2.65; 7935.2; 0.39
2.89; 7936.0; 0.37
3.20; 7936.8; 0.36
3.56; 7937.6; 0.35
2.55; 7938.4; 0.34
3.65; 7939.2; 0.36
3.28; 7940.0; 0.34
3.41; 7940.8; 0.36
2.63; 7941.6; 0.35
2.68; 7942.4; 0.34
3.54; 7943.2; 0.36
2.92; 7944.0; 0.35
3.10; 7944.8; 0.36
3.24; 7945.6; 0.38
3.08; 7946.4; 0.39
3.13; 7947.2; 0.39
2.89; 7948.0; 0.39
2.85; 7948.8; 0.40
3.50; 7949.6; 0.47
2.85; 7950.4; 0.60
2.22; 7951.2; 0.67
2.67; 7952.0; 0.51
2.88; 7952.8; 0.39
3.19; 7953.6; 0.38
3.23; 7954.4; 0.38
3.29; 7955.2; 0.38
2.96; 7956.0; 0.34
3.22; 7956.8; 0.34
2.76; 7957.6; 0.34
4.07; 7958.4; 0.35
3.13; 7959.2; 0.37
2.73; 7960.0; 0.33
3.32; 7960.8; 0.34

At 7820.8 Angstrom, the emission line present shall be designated [N II] 6583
